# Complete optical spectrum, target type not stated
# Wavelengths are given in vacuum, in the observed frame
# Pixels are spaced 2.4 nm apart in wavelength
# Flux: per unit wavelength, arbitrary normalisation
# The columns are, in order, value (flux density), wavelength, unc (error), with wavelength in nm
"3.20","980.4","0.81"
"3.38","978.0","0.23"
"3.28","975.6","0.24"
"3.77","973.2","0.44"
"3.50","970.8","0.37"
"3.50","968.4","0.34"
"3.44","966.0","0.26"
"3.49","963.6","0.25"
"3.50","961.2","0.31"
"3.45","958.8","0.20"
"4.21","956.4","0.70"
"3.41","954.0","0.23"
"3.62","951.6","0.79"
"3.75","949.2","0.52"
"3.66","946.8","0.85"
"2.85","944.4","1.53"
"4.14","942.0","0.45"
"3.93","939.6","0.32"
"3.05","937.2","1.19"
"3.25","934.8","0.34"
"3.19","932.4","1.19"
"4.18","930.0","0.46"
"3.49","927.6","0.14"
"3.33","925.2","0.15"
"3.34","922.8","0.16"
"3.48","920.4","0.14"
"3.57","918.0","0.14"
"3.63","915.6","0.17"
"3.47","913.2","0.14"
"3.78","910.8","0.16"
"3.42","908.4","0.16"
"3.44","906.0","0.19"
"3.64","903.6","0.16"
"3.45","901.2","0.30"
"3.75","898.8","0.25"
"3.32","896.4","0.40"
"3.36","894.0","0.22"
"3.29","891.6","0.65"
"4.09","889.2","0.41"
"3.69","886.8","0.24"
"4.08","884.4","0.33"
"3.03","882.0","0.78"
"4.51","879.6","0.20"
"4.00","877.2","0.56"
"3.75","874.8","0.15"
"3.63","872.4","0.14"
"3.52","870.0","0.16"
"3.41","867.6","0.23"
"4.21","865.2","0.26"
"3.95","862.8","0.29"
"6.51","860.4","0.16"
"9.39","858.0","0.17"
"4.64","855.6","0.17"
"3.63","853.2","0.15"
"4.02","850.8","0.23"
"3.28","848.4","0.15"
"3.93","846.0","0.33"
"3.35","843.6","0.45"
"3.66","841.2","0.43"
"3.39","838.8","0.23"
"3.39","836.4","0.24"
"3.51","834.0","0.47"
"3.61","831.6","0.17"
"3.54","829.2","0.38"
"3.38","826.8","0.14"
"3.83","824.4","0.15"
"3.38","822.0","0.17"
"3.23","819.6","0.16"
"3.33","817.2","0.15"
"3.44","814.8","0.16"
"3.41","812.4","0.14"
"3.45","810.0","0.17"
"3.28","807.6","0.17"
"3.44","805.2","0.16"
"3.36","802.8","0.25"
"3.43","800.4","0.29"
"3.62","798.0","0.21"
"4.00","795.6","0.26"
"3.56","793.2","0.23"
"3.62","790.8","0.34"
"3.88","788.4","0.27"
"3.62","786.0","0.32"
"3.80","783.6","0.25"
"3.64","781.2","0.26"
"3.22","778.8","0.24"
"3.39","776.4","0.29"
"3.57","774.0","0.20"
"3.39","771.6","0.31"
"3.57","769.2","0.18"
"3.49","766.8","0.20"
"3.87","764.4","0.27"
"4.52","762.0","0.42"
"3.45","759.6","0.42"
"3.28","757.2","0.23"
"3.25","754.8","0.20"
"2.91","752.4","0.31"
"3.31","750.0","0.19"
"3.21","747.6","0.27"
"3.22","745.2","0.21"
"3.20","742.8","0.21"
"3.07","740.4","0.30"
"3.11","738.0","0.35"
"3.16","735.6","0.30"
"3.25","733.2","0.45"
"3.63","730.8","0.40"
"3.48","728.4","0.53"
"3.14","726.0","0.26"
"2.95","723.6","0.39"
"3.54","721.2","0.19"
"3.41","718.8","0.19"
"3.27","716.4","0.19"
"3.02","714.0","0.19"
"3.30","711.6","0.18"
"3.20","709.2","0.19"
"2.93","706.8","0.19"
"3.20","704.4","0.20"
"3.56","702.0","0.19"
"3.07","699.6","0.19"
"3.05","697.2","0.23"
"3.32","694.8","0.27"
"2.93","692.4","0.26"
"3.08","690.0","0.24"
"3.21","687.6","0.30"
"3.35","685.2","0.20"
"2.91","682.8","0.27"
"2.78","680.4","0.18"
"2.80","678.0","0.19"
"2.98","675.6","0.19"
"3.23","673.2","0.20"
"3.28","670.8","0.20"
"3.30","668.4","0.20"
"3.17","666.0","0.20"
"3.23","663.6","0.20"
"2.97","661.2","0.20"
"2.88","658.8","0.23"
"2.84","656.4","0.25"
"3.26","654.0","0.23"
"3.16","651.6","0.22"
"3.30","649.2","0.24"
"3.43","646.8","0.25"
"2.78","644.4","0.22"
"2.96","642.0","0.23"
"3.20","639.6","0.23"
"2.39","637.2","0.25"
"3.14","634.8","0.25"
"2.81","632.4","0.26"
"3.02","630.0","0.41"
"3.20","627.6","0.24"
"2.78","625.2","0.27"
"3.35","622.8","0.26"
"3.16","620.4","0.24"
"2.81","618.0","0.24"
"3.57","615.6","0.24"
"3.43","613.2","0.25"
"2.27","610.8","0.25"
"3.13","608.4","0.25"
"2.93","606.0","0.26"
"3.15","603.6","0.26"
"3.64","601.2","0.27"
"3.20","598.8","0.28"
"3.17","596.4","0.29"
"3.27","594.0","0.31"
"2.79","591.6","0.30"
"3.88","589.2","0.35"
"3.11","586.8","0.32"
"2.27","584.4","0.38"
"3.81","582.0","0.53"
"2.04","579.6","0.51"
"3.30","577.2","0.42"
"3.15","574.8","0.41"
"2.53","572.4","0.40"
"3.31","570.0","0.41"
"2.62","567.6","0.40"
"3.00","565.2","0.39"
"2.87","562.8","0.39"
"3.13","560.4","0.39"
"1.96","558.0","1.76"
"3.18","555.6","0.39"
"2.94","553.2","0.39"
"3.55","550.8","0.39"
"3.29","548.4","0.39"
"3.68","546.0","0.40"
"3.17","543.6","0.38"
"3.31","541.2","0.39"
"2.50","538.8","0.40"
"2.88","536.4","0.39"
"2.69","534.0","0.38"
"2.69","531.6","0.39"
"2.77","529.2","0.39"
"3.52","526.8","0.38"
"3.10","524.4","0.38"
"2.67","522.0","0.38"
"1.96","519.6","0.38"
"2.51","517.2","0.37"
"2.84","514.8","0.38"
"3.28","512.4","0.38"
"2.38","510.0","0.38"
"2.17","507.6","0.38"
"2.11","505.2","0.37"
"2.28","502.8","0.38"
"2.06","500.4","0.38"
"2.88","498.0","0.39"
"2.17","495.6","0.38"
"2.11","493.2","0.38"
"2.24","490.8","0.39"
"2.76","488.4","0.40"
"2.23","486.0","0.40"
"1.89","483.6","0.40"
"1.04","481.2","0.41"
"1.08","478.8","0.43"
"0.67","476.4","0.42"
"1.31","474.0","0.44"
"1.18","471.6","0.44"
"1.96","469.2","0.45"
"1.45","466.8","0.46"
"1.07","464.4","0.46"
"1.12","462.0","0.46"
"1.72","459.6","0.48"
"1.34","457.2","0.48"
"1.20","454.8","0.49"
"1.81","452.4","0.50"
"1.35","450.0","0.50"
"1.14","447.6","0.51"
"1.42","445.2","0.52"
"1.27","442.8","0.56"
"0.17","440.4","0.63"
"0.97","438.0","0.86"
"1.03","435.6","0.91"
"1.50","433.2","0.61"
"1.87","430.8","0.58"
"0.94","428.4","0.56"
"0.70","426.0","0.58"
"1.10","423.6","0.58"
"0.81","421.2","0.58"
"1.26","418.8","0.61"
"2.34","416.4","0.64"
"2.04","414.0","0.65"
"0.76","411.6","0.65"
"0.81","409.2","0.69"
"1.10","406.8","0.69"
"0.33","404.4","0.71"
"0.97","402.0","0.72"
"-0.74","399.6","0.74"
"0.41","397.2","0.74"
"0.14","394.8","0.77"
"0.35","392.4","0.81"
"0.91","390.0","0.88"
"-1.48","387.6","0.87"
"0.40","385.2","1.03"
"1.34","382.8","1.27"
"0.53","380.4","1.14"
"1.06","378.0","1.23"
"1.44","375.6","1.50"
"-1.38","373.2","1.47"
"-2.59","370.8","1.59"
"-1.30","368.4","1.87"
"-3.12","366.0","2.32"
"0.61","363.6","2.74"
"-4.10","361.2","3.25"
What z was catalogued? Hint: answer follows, 0.306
